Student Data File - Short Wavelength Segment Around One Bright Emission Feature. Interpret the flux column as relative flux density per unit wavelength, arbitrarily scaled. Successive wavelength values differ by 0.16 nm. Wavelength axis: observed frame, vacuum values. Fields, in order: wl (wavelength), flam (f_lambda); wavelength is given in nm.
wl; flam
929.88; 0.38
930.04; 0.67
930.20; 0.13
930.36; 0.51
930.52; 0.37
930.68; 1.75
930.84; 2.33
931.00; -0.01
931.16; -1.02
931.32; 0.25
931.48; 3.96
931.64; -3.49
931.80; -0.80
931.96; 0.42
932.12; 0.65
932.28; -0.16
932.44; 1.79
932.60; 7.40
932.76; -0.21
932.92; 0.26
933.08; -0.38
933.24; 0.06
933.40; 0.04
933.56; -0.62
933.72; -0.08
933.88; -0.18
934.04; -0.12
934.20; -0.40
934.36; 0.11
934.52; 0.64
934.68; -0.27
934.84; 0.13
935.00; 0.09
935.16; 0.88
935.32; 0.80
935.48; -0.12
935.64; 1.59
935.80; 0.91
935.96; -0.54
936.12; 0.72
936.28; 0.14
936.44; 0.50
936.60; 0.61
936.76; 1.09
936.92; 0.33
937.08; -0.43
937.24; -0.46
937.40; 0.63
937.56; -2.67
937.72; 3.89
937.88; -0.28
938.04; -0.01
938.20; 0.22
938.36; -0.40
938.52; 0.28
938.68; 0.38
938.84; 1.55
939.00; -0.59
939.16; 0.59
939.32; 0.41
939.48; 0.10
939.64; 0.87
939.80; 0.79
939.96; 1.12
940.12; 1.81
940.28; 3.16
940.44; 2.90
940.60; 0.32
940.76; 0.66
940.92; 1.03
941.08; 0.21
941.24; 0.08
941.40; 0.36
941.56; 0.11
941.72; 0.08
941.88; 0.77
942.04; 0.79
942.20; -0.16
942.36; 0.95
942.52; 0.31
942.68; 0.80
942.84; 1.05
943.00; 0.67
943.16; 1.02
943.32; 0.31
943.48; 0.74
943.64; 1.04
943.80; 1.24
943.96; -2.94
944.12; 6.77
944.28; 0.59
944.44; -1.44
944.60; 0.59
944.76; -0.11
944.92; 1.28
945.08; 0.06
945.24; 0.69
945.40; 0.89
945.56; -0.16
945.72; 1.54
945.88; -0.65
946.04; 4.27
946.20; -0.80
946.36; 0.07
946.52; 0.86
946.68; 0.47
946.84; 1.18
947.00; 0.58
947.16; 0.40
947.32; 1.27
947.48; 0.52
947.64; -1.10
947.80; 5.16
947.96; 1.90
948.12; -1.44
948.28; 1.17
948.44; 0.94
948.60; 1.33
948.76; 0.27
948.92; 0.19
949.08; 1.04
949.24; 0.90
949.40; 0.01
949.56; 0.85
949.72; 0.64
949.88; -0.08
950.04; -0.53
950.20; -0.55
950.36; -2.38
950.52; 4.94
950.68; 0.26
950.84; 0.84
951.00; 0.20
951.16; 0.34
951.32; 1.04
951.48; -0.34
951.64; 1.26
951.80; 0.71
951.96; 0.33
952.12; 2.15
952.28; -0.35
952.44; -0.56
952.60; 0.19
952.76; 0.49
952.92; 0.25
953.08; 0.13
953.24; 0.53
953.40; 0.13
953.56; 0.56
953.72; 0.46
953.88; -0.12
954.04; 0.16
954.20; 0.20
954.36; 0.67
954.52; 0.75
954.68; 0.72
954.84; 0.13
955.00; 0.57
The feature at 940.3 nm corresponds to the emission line H-beta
